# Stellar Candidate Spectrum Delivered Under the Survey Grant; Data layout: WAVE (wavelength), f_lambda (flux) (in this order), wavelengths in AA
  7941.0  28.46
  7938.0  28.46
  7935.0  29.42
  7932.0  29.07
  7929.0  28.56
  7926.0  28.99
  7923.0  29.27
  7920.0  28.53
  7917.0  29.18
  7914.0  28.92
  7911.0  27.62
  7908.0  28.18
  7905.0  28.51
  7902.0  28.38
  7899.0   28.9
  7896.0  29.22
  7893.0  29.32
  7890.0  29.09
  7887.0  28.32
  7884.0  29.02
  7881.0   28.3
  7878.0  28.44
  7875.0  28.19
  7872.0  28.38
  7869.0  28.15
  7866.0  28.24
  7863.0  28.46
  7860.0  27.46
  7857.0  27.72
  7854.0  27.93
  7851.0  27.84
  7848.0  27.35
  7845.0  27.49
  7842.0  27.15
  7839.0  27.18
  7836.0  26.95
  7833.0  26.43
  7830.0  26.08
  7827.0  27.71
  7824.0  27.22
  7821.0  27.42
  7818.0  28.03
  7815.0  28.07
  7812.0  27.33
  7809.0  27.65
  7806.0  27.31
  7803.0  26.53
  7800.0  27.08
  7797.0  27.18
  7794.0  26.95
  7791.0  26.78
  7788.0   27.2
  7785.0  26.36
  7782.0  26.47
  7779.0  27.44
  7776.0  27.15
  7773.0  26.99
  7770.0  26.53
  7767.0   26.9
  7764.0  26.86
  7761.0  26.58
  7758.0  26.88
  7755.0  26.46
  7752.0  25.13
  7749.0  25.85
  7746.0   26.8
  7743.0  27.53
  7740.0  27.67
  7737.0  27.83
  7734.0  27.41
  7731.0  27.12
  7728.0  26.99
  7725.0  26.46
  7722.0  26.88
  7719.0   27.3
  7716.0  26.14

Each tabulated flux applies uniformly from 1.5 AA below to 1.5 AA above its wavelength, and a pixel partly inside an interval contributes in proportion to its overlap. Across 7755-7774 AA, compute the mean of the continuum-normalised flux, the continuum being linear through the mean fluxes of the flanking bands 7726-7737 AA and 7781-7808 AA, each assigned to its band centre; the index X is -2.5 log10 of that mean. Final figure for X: 0.012 mag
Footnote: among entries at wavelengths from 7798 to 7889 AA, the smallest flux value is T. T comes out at 26.08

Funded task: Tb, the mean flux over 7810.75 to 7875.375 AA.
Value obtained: 27.6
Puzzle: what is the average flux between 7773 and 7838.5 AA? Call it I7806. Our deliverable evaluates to 27.1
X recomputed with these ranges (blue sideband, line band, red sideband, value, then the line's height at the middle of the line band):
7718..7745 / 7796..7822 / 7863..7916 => 0.019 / 27.9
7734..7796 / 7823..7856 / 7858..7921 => 0.024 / 27.8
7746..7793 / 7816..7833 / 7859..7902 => 0.014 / 27.6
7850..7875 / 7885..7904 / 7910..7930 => -0.016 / 28.4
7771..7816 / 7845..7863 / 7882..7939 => 0.010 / 28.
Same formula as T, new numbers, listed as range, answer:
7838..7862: 27.15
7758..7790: 26.36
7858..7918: 27.46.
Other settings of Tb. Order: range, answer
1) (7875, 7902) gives 28.8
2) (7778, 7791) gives 26.8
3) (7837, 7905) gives 28.2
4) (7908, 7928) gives 28.7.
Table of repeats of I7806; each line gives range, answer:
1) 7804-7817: 27.6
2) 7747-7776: 26.5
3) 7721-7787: 26.8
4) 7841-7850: 27.4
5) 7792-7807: 27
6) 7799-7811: 27.2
